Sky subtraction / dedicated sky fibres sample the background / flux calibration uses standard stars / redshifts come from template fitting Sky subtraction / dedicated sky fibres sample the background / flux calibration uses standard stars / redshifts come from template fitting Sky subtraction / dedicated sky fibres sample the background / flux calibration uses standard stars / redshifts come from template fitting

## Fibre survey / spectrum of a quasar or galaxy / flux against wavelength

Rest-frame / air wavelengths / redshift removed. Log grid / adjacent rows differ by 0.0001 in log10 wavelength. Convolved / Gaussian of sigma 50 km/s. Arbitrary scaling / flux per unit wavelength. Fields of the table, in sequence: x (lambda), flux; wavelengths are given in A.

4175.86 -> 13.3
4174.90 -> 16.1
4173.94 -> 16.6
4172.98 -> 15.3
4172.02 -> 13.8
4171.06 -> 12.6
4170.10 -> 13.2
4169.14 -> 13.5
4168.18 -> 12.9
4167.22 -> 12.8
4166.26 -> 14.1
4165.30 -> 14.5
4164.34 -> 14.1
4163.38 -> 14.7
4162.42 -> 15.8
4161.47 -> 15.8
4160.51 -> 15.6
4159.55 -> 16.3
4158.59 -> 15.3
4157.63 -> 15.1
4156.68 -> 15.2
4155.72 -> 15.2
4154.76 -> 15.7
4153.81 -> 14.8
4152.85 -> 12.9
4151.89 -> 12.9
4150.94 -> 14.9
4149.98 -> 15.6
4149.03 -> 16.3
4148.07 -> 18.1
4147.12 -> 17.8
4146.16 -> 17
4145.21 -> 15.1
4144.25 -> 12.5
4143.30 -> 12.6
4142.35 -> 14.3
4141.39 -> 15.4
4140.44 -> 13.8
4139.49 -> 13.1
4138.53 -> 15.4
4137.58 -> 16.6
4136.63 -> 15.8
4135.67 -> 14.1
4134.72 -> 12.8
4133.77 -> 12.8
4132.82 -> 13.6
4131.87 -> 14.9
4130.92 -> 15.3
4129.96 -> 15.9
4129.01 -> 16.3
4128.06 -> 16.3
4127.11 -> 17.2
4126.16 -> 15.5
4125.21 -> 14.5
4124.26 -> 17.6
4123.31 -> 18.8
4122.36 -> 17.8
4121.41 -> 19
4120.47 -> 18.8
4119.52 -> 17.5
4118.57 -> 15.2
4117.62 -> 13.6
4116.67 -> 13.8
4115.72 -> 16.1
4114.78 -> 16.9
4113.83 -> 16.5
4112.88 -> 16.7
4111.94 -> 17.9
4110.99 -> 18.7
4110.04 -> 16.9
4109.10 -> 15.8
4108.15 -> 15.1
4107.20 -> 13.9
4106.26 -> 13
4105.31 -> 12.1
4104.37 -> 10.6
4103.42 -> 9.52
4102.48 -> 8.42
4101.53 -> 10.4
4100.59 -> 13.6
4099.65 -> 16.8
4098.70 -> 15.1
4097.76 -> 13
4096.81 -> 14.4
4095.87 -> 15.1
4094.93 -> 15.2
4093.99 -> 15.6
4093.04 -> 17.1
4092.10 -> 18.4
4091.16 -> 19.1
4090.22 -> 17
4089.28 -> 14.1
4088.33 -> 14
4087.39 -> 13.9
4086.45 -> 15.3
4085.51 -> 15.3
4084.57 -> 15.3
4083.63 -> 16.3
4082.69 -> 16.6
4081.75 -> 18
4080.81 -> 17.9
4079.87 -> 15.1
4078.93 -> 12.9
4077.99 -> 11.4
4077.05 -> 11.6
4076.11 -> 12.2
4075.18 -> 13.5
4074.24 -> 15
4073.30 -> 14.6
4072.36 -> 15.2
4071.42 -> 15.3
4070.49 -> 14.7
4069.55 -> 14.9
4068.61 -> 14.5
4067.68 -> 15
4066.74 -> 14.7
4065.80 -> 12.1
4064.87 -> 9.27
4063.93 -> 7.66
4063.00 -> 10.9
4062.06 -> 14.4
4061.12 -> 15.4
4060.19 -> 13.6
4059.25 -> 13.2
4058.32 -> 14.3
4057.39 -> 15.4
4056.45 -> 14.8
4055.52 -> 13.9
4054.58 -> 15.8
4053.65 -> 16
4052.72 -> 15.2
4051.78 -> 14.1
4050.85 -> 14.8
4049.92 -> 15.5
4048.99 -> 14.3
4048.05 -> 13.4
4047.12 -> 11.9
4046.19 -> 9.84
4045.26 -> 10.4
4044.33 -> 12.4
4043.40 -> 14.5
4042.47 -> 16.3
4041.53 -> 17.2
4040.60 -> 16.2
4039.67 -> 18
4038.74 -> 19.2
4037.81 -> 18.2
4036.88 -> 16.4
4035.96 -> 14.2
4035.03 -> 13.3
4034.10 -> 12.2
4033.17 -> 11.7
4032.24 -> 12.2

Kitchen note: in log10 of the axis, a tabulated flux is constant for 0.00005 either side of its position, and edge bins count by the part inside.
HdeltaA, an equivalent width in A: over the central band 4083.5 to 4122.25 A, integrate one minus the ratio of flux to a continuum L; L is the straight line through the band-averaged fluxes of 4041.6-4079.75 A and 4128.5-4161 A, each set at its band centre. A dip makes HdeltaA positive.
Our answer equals -2.3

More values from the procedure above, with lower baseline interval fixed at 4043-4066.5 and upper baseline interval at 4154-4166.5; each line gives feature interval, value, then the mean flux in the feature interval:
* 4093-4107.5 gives 0.91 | 13.2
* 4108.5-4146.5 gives -2.85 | 15.7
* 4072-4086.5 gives -1.02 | 14.7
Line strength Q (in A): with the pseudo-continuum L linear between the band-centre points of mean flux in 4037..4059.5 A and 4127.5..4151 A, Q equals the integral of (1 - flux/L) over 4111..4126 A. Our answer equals -1.7 A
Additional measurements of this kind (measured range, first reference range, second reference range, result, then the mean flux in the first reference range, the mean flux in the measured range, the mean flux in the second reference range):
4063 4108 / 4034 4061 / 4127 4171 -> 1.9 A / 14.7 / 14.1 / 14.8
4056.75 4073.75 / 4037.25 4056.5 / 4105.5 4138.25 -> 1.7 A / 14.9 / 13.6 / 15.9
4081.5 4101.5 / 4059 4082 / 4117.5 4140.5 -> -1.6 A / 13.7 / 15.5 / 15.8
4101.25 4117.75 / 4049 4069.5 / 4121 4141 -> 0.9 A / 13.9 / 14.3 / 15.6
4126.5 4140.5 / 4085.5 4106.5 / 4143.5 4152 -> 0.2 A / 14.2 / 15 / 15.6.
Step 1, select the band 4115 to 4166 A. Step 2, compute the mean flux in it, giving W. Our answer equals 15.4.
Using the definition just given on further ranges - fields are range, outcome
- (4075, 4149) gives 15.2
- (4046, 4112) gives 14.3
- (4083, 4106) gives 14.4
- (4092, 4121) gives 14.9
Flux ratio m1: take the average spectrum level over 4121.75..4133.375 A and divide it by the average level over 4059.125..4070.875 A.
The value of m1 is 1.2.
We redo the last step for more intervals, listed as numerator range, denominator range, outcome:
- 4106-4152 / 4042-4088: 1.11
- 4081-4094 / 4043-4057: 1.17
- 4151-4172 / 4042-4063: 1.03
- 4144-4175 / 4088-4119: 1.01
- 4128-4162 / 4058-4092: 1.05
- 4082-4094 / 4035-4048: 1.08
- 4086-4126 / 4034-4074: 1.07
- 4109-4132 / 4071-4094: 1.09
